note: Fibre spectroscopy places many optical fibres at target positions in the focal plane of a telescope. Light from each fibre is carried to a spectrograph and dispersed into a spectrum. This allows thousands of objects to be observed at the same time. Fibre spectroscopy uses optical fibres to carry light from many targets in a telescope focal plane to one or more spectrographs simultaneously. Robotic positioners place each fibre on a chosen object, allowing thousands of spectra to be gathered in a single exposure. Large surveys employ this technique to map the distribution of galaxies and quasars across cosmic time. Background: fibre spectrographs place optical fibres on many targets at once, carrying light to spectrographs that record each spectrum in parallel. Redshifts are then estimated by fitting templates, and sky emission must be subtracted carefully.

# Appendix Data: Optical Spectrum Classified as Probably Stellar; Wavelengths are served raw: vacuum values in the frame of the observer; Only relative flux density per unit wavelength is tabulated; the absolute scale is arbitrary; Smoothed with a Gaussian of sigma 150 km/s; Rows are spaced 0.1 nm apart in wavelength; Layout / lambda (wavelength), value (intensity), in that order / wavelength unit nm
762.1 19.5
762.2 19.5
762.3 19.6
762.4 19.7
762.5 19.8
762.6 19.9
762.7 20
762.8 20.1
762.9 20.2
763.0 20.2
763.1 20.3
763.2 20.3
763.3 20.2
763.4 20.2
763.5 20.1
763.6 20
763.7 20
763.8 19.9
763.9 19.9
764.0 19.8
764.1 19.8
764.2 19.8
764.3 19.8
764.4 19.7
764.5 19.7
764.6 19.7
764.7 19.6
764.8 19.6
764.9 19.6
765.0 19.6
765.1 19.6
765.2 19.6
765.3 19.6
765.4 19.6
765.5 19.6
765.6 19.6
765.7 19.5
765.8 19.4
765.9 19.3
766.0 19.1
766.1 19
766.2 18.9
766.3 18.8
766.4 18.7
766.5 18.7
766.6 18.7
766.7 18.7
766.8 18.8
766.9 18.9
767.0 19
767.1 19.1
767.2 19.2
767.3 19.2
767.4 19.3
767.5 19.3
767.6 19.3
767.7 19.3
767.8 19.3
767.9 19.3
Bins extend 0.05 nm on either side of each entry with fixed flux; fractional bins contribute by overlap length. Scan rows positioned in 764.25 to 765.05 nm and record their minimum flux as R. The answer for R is 19.6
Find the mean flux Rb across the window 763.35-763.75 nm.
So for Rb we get 20.1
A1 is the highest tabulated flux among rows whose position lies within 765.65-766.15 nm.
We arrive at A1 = 19.5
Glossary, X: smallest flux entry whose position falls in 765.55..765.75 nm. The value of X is 19.5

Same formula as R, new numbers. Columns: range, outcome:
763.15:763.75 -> 20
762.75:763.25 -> 20.1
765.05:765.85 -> 19.4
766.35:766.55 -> 18.7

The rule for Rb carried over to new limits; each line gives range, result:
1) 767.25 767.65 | 19.3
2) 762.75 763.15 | 20.2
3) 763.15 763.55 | 20.2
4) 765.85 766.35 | 19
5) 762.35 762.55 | 19.7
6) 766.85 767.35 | 19.1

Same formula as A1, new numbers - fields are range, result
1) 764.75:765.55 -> 19.6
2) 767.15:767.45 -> 19.3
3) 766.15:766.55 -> 18.9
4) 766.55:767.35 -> 19.2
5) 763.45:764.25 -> 20.1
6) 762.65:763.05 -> 20.2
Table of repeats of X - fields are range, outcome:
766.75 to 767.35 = 18.8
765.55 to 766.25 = 18.9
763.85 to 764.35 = 19.8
